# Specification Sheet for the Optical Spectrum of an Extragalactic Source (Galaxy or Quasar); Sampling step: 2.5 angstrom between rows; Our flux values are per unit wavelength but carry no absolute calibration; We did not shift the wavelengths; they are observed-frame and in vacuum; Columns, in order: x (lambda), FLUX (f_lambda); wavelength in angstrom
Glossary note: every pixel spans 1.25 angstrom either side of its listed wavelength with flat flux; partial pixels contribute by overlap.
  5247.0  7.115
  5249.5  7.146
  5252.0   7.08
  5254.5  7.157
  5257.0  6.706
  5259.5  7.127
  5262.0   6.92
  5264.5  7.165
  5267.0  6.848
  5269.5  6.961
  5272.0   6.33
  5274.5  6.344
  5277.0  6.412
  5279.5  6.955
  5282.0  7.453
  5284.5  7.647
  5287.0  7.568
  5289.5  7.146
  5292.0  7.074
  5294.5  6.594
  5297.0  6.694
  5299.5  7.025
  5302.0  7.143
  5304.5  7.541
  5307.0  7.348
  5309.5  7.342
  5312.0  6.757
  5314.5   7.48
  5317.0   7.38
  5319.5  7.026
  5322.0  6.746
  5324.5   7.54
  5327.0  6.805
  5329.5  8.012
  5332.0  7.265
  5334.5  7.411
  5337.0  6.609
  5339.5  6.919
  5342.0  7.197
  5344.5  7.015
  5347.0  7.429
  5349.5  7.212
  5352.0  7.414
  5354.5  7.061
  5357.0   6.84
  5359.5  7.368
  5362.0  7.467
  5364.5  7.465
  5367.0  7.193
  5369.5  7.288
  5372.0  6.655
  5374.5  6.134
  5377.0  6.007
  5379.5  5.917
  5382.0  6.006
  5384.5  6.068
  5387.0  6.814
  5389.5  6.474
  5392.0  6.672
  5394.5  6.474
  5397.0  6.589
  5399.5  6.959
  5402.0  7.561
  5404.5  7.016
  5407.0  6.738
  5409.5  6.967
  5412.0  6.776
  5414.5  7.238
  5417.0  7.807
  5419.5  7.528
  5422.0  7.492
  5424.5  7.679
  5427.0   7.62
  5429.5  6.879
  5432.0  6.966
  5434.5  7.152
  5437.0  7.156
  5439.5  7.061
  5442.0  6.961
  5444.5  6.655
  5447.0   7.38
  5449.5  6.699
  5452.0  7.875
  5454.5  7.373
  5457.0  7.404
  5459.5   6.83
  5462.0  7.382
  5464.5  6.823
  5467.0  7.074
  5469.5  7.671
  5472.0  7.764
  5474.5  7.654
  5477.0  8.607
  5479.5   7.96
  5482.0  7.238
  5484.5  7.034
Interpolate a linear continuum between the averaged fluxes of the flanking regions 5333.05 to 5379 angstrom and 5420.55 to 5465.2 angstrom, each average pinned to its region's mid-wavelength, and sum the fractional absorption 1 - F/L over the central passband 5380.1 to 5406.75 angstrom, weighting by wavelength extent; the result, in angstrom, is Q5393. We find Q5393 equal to 1.7 angstrom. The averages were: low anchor 7.02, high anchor 7.19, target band 6.65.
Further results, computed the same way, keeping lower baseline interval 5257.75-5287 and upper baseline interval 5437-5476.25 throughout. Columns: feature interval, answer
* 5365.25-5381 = 1.2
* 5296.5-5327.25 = -0.7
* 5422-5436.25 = -0.1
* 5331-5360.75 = -0.3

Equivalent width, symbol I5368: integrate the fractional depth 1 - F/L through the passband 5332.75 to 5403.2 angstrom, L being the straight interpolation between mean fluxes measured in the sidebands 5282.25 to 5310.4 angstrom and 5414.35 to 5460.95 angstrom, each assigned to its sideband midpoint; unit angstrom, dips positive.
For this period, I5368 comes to 3.5 angstrom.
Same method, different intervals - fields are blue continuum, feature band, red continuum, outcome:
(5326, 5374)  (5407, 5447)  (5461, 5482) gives 1.4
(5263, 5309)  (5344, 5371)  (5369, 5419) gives -1.7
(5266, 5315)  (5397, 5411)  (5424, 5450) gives 0.2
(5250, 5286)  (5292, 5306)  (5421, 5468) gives -0.1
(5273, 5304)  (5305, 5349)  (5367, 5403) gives -2.4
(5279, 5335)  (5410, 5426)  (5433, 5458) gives -0.5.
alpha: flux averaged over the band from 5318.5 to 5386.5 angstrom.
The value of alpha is 6.96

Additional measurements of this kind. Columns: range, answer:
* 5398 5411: 7.03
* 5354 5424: 6.88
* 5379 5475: 7.06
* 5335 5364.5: 7.16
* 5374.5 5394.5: 6.28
